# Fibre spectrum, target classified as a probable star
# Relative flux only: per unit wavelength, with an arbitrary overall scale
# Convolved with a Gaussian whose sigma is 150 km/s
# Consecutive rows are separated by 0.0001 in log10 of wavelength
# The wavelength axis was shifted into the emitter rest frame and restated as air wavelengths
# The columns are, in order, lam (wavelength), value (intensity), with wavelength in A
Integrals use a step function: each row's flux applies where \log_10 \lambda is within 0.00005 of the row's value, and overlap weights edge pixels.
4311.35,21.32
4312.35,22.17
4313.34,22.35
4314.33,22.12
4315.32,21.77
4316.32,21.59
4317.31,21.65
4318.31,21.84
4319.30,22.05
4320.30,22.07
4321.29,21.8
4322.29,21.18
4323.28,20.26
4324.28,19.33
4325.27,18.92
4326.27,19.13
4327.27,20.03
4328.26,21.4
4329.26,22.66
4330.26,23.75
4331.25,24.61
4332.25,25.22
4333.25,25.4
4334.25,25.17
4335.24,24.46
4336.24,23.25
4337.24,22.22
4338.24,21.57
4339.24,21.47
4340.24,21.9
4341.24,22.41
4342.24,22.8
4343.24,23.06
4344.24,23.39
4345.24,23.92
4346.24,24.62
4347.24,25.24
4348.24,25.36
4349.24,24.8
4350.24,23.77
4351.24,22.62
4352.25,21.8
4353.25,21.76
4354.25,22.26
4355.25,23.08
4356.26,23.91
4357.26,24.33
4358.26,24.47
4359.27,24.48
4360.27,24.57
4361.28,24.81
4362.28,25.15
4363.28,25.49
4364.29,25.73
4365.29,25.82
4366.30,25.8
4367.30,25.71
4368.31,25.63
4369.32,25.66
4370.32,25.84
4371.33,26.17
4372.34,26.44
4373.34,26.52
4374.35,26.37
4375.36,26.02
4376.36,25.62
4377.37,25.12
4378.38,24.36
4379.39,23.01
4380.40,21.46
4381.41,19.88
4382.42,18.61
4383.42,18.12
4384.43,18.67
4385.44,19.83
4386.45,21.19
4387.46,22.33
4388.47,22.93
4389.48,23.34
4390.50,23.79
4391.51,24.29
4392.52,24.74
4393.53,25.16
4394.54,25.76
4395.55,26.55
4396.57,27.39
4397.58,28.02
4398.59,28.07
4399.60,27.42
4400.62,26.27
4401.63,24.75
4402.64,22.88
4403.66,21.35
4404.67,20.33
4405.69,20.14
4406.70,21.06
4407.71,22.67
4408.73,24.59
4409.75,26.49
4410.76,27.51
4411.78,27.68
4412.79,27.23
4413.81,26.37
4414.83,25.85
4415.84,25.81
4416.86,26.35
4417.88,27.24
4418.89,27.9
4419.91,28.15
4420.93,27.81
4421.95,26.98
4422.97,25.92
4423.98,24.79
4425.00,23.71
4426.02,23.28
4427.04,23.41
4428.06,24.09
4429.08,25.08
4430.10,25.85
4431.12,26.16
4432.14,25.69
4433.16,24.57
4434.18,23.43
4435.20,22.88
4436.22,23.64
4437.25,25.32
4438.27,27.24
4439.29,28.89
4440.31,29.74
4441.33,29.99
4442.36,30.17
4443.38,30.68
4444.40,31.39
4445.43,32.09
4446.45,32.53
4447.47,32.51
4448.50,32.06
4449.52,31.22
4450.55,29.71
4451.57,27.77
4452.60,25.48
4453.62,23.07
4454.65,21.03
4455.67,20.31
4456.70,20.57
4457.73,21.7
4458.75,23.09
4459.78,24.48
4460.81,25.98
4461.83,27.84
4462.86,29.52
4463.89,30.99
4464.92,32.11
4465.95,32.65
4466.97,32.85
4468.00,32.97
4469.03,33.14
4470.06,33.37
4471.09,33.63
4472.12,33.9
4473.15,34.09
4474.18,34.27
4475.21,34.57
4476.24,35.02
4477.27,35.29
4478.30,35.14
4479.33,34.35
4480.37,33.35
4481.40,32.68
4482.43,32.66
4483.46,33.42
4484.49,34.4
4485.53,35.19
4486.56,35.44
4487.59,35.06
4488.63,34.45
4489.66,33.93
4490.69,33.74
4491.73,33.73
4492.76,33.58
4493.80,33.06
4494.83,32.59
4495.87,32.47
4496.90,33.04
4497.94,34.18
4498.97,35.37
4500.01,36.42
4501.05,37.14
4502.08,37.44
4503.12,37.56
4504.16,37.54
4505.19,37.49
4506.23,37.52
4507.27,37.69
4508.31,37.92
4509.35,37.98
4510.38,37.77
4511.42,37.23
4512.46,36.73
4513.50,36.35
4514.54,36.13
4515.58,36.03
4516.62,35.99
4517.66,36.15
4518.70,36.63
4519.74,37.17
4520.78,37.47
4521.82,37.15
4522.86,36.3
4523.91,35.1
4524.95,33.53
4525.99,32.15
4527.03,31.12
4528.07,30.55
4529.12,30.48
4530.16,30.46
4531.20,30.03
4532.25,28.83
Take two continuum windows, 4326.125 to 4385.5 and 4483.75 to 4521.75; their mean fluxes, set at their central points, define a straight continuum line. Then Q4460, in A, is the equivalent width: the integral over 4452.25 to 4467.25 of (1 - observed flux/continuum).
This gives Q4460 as 2.9 A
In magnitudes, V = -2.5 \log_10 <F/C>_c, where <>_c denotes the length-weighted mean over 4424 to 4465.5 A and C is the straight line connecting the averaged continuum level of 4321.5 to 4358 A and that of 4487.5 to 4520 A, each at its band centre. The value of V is 0.17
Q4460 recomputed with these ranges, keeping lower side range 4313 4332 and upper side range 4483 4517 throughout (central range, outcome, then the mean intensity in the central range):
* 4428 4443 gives 2.1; 26.3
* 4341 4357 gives 0.1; 23.5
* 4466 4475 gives -0.1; 33.5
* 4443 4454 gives 0.5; 29.9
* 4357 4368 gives -0.2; 25.2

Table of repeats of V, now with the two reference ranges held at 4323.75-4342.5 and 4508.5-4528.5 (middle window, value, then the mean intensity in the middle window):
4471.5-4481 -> -0.06 mag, 34.4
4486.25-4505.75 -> -0.03 mag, 35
